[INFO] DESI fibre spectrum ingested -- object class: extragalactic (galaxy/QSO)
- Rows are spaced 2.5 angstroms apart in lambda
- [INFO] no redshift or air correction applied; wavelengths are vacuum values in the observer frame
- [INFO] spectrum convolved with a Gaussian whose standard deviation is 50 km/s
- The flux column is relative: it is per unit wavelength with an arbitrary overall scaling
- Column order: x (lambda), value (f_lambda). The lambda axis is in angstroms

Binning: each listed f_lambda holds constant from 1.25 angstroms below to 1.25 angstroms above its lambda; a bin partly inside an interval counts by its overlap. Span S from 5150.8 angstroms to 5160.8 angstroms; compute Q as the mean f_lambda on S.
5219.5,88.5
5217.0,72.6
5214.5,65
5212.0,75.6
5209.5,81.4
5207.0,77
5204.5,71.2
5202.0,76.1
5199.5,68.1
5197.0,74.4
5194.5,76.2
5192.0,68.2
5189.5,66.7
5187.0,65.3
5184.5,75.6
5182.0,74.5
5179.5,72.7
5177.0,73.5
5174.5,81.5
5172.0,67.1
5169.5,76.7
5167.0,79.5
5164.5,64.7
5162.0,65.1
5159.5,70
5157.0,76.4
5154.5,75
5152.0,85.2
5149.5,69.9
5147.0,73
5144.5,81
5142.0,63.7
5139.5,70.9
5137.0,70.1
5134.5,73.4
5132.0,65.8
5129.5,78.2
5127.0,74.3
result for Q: 76.5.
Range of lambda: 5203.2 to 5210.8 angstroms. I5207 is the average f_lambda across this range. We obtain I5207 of 76.5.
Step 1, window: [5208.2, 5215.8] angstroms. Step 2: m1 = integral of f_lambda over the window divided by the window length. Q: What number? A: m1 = 74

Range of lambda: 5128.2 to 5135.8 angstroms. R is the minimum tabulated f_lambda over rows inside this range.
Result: 65.8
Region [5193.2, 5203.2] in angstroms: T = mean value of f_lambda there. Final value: 73.7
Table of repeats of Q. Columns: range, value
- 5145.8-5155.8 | 75.8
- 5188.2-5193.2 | 67.4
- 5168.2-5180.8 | 74.3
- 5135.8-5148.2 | 71.7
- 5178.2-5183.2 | 73.6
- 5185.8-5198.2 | 70.2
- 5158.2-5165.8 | 66.7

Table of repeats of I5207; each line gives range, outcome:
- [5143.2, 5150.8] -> 74.6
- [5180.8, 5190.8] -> 70.5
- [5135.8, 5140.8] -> 70.4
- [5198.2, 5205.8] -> 71.9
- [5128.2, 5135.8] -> 72.5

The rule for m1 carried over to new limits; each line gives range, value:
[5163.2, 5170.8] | 73.5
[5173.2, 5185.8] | 75.5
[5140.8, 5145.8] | 72.4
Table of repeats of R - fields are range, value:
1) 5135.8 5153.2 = 63.7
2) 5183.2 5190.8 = 65.3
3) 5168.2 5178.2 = 67.1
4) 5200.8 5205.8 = 71.2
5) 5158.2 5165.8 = 64.7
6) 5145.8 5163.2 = 65.1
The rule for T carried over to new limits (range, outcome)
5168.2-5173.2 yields 72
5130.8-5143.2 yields 68.8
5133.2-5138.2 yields 71.7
